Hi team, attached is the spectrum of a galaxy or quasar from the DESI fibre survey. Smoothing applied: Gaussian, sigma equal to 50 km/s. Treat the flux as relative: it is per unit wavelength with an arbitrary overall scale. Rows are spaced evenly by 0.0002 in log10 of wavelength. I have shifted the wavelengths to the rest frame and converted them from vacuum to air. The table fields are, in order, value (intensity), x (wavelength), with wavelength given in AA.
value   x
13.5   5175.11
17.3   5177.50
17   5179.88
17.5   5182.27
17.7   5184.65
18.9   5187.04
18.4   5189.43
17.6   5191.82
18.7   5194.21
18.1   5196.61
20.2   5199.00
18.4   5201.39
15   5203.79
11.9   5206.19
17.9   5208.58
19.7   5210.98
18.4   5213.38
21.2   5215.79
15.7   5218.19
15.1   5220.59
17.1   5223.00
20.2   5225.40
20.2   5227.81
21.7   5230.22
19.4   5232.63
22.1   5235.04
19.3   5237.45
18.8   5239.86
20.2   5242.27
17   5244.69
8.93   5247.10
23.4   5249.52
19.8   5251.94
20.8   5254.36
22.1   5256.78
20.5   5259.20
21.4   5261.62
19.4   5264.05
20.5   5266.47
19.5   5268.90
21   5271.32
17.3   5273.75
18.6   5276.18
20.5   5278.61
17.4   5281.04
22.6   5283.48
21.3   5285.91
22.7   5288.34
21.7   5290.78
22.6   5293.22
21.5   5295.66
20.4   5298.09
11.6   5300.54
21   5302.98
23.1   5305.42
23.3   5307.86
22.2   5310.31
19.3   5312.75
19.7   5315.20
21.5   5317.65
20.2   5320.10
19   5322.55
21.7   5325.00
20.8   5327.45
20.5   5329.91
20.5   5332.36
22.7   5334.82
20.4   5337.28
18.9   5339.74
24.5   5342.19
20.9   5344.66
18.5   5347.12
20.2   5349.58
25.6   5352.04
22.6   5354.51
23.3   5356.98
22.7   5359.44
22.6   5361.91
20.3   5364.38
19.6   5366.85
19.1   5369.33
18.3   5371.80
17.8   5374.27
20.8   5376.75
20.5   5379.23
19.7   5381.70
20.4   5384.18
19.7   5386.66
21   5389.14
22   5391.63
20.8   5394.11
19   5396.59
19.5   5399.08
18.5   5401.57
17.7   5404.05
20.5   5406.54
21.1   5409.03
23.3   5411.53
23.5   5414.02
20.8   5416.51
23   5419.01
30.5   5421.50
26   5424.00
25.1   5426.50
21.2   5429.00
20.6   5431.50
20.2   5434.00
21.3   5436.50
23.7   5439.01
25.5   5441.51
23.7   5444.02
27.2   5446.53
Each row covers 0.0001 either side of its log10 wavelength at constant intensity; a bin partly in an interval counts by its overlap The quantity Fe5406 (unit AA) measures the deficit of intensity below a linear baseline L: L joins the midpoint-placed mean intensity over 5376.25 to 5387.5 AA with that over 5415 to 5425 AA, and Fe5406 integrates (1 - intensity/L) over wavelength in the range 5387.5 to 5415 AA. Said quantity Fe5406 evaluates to 2.5 AA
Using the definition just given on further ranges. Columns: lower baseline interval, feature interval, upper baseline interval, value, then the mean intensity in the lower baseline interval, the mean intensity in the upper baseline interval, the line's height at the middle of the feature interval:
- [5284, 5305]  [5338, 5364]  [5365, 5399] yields -2.3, 20.5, 19.9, 20.1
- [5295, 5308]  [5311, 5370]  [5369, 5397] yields -3.4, 19.8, 20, 19.9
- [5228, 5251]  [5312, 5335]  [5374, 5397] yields -0.9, 19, 20.3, 19.8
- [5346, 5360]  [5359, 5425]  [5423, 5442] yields 4.3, 22.2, 22.8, 22.5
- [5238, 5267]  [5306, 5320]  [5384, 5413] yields -1.0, 19.4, 20.3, 19.8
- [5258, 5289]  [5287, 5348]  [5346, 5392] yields -1.0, 20.2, 20.8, 20.4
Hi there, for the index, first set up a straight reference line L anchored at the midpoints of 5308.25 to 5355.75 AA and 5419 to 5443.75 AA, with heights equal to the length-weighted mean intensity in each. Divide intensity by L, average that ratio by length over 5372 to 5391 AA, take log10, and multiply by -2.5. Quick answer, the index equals 0.13 mag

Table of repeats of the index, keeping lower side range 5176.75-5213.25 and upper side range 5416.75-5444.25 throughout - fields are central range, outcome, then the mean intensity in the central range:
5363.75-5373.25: 0.15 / 19.2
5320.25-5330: 0.02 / 20.5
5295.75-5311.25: 0.00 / 20.3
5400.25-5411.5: 0.16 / 19.9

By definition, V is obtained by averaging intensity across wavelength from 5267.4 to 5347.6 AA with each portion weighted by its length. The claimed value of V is 20.5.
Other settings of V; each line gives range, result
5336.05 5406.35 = 20.5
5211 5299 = 19.7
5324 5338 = 21.1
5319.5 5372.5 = 21.1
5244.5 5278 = 19.4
